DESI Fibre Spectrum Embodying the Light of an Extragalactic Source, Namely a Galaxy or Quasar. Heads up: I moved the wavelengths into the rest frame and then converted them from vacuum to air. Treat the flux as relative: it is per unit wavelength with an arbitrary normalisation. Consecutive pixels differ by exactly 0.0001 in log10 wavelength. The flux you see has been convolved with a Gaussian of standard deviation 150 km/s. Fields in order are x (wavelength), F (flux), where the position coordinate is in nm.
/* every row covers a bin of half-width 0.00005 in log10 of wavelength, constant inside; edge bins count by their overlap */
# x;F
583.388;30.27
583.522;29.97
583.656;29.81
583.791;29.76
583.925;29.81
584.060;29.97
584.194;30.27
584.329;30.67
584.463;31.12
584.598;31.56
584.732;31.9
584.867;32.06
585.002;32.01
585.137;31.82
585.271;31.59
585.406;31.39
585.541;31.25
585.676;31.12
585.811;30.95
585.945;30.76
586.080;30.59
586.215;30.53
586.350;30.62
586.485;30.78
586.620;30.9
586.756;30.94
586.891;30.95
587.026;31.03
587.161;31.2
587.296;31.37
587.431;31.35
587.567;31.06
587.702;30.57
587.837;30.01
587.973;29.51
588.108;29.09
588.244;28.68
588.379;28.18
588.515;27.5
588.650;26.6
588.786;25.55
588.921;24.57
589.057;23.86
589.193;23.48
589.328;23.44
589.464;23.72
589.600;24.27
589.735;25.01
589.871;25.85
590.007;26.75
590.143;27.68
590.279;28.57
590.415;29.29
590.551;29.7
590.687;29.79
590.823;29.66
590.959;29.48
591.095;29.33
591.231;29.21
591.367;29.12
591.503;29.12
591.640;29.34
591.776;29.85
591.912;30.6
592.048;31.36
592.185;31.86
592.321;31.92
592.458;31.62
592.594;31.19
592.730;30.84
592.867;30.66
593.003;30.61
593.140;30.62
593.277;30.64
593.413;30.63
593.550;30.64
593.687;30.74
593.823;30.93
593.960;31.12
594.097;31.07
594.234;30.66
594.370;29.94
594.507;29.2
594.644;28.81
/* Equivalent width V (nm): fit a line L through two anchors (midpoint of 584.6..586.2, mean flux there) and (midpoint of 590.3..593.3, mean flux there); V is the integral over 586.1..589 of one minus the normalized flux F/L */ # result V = 0.14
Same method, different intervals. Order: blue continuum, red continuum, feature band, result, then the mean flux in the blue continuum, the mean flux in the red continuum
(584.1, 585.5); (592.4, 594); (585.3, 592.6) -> 0.476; 31.4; 30.9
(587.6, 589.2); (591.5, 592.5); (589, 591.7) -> 0.182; 27.5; 30.8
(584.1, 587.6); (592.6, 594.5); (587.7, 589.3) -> 0.202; 31.1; 30.7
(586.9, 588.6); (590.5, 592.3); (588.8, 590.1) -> 0.230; 30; 29.9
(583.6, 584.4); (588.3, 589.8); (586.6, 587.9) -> -0.196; 30.1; 25.1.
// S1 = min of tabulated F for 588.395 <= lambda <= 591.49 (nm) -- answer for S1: 23.44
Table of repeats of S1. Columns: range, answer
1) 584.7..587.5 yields 30.53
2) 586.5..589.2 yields 23.48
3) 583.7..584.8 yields 29.76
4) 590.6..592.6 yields 29.12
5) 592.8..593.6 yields 30.61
